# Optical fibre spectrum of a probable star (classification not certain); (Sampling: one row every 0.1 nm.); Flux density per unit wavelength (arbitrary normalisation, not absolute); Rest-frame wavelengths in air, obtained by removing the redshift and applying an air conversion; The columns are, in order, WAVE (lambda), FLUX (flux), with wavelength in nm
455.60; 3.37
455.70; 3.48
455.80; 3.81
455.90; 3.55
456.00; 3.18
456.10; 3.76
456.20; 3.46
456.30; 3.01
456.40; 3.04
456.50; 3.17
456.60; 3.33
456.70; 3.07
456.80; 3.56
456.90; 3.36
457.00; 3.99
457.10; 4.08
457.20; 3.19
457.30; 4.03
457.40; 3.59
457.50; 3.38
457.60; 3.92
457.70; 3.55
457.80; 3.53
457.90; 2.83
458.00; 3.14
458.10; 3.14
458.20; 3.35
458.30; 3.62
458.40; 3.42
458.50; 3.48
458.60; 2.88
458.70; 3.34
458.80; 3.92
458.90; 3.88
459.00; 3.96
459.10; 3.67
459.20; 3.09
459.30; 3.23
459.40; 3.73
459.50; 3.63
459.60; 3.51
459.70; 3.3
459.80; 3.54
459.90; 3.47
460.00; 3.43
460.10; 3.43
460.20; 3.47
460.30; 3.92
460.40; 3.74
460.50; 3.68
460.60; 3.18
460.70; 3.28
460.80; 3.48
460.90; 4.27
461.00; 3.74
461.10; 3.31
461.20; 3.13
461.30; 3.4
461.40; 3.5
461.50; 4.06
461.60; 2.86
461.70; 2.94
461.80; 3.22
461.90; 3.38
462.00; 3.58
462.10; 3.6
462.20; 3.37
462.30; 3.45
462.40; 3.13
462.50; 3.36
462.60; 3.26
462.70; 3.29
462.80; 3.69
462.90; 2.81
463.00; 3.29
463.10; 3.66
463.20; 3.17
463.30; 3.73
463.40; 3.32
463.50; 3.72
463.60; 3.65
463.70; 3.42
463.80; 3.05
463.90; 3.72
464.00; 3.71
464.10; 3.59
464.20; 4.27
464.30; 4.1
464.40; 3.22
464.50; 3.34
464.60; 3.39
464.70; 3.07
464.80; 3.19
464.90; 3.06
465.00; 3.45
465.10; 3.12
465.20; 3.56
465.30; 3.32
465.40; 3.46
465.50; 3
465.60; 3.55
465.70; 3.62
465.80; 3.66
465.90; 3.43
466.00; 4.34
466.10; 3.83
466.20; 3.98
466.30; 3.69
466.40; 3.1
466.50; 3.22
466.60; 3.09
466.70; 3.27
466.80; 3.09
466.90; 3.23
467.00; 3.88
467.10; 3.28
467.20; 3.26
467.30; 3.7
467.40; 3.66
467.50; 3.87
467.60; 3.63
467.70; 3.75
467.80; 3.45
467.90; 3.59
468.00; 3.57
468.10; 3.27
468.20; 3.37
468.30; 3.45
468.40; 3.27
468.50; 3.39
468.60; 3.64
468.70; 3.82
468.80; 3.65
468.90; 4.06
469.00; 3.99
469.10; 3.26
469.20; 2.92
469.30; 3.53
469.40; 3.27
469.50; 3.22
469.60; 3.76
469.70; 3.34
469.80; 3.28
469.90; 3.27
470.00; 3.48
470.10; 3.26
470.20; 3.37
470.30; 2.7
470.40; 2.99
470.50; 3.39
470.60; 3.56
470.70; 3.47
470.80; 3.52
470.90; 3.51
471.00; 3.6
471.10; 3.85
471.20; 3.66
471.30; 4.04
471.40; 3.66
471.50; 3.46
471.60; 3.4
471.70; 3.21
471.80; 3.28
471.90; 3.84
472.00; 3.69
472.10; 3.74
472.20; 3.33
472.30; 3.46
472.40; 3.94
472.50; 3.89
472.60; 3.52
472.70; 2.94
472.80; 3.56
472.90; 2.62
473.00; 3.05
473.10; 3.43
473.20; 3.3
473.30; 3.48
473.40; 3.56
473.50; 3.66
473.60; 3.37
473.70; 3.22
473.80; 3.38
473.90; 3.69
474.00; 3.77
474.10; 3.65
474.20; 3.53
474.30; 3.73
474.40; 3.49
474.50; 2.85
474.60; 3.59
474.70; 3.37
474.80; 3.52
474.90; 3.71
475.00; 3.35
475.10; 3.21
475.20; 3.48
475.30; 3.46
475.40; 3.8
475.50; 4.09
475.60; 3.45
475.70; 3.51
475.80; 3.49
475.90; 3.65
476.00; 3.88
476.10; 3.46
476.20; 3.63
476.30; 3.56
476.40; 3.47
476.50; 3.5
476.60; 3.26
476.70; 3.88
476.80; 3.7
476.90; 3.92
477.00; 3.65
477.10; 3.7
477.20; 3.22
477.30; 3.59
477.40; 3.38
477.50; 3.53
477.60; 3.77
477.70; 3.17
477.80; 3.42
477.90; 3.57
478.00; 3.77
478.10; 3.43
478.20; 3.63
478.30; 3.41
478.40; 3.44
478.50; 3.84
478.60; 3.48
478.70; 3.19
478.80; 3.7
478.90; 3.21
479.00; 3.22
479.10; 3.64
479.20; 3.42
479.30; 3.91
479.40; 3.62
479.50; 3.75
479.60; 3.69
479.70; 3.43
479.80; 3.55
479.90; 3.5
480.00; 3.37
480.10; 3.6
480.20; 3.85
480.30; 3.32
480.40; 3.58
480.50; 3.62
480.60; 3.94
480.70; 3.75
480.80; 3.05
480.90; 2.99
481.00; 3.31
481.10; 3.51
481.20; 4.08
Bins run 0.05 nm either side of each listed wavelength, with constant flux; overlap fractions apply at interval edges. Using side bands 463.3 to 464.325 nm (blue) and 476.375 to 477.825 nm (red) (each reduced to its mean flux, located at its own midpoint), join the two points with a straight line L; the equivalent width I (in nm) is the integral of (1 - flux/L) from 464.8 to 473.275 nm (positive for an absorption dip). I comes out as 0.34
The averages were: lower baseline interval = 3.65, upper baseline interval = 3.55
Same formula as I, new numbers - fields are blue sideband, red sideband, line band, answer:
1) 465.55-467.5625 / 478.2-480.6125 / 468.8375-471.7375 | 0.07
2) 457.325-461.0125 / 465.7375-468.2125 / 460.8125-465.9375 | 0.12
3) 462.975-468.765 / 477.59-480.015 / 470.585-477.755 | -0.03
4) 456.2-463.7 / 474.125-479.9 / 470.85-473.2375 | 0.01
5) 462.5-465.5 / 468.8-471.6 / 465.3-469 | -0.10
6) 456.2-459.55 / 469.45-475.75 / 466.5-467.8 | 0.00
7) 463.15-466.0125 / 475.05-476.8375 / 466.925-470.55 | 0.06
